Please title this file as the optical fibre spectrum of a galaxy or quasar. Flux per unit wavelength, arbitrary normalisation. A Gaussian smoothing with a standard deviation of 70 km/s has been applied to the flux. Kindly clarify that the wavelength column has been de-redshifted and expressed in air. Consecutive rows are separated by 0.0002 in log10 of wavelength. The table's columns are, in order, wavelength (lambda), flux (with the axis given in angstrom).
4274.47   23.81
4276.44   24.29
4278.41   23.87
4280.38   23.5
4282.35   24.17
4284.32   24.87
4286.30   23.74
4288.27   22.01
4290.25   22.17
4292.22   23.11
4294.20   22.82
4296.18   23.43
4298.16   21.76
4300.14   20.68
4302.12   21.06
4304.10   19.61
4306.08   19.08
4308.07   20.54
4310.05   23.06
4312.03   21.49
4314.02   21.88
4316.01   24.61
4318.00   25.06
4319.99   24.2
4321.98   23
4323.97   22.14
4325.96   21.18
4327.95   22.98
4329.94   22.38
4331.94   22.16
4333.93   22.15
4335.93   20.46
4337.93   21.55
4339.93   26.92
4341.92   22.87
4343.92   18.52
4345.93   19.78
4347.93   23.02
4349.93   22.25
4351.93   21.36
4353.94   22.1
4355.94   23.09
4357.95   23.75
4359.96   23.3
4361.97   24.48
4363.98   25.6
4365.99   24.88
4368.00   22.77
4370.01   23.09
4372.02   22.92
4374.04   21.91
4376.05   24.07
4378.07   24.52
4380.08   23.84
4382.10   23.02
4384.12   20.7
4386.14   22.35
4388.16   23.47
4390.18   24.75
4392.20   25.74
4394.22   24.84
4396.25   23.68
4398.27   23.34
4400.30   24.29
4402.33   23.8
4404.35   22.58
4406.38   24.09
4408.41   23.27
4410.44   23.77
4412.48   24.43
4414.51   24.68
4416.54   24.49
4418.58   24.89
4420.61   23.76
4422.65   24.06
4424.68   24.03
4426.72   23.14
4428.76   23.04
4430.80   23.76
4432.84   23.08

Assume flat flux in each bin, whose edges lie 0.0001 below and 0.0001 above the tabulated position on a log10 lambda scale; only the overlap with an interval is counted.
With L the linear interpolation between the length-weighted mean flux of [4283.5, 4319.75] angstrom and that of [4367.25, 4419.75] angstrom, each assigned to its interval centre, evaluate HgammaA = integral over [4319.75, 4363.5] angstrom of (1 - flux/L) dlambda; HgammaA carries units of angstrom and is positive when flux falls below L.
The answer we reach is 0.86 angstrom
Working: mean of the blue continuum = 22.3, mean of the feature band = 22.4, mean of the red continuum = 23.7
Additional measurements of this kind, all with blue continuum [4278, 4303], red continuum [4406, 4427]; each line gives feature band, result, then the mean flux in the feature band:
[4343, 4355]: 1.14 angstrom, 21.2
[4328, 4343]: 0.42 angstrom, 22.6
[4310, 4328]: 0.13 angstrom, 23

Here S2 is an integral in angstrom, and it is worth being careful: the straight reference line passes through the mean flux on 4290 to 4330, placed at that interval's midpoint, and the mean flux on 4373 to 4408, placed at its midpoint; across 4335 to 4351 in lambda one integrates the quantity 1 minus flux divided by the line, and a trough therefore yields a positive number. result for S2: 0.59 angstrom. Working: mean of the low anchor 22.2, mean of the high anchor 23.6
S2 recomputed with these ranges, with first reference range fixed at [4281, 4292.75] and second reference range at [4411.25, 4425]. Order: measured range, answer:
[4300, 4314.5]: 1.6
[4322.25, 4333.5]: 0.7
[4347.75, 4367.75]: 0.4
